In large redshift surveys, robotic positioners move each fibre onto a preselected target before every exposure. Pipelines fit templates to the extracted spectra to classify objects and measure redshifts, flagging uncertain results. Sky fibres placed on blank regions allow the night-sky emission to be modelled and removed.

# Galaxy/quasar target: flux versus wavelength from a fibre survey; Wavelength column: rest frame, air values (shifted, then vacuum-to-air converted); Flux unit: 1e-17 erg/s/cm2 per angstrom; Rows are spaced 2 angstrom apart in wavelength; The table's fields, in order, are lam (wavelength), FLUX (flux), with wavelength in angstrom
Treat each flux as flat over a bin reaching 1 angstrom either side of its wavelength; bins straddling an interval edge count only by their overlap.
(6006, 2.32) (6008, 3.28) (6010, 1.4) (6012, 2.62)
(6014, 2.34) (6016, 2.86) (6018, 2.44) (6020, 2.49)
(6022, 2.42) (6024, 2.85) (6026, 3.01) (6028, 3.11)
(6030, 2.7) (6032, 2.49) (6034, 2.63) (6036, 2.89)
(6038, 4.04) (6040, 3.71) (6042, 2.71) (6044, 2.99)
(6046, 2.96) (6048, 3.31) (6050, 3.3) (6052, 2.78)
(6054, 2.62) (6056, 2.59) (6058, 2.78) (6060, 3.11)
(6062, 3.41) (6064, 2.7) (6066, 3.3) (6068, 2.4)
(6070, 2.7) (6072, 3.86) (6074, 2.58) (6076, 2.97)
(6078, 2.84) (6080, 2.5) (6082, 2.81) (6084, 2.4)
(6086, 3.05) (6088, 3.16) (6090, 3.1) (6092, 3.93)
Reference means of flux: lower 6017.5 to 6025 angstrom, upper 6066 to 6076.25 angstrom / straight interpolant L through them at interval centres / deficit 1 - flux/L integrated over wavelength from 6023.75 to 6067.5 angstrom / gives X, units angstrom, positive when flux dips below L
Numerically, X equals -4.1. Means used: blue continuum 2.56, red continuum 2.94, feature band 3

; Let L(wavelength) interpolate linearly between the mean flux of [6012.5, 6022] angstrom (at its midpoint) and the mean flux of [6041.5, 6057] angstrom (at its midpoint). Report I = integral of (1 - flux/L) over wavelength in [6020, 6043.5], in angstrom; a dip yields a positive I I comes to -2.0 angstrom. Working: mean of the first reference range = 2.53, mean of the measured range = 2.94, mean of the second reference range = 2.91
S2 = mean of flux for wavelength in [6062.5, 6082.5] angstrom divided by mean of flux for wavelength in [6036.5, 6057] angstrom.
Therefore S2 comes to 0.93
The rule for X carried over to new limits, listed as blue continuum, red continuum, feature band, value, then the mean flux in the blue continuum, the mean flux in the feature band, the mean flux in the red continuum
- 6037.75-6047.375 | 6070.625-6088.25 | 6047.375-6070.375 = 1.21 angstrom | 3.22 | 2.92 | 2.89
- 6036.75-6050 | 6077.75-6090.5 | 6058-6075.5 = 0.15 angstrom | 3.28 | 2.99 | 2.83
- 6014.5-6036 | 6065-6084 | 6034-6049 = -2.38 angstrom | 2.7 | 3.19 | 2.86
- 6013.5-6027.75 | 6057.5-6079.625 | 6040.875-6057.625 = -0.41 angstrom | 2.67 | 2.91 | 2.96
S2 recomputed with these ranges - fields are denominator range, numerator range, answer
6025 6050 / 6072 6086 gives 0.91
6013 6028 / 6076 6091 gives 1.07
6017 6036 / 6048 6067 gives 1.10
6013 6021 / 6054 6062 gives 1.13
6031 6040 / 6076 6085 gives 0.87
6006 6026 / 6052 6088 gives 1.13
